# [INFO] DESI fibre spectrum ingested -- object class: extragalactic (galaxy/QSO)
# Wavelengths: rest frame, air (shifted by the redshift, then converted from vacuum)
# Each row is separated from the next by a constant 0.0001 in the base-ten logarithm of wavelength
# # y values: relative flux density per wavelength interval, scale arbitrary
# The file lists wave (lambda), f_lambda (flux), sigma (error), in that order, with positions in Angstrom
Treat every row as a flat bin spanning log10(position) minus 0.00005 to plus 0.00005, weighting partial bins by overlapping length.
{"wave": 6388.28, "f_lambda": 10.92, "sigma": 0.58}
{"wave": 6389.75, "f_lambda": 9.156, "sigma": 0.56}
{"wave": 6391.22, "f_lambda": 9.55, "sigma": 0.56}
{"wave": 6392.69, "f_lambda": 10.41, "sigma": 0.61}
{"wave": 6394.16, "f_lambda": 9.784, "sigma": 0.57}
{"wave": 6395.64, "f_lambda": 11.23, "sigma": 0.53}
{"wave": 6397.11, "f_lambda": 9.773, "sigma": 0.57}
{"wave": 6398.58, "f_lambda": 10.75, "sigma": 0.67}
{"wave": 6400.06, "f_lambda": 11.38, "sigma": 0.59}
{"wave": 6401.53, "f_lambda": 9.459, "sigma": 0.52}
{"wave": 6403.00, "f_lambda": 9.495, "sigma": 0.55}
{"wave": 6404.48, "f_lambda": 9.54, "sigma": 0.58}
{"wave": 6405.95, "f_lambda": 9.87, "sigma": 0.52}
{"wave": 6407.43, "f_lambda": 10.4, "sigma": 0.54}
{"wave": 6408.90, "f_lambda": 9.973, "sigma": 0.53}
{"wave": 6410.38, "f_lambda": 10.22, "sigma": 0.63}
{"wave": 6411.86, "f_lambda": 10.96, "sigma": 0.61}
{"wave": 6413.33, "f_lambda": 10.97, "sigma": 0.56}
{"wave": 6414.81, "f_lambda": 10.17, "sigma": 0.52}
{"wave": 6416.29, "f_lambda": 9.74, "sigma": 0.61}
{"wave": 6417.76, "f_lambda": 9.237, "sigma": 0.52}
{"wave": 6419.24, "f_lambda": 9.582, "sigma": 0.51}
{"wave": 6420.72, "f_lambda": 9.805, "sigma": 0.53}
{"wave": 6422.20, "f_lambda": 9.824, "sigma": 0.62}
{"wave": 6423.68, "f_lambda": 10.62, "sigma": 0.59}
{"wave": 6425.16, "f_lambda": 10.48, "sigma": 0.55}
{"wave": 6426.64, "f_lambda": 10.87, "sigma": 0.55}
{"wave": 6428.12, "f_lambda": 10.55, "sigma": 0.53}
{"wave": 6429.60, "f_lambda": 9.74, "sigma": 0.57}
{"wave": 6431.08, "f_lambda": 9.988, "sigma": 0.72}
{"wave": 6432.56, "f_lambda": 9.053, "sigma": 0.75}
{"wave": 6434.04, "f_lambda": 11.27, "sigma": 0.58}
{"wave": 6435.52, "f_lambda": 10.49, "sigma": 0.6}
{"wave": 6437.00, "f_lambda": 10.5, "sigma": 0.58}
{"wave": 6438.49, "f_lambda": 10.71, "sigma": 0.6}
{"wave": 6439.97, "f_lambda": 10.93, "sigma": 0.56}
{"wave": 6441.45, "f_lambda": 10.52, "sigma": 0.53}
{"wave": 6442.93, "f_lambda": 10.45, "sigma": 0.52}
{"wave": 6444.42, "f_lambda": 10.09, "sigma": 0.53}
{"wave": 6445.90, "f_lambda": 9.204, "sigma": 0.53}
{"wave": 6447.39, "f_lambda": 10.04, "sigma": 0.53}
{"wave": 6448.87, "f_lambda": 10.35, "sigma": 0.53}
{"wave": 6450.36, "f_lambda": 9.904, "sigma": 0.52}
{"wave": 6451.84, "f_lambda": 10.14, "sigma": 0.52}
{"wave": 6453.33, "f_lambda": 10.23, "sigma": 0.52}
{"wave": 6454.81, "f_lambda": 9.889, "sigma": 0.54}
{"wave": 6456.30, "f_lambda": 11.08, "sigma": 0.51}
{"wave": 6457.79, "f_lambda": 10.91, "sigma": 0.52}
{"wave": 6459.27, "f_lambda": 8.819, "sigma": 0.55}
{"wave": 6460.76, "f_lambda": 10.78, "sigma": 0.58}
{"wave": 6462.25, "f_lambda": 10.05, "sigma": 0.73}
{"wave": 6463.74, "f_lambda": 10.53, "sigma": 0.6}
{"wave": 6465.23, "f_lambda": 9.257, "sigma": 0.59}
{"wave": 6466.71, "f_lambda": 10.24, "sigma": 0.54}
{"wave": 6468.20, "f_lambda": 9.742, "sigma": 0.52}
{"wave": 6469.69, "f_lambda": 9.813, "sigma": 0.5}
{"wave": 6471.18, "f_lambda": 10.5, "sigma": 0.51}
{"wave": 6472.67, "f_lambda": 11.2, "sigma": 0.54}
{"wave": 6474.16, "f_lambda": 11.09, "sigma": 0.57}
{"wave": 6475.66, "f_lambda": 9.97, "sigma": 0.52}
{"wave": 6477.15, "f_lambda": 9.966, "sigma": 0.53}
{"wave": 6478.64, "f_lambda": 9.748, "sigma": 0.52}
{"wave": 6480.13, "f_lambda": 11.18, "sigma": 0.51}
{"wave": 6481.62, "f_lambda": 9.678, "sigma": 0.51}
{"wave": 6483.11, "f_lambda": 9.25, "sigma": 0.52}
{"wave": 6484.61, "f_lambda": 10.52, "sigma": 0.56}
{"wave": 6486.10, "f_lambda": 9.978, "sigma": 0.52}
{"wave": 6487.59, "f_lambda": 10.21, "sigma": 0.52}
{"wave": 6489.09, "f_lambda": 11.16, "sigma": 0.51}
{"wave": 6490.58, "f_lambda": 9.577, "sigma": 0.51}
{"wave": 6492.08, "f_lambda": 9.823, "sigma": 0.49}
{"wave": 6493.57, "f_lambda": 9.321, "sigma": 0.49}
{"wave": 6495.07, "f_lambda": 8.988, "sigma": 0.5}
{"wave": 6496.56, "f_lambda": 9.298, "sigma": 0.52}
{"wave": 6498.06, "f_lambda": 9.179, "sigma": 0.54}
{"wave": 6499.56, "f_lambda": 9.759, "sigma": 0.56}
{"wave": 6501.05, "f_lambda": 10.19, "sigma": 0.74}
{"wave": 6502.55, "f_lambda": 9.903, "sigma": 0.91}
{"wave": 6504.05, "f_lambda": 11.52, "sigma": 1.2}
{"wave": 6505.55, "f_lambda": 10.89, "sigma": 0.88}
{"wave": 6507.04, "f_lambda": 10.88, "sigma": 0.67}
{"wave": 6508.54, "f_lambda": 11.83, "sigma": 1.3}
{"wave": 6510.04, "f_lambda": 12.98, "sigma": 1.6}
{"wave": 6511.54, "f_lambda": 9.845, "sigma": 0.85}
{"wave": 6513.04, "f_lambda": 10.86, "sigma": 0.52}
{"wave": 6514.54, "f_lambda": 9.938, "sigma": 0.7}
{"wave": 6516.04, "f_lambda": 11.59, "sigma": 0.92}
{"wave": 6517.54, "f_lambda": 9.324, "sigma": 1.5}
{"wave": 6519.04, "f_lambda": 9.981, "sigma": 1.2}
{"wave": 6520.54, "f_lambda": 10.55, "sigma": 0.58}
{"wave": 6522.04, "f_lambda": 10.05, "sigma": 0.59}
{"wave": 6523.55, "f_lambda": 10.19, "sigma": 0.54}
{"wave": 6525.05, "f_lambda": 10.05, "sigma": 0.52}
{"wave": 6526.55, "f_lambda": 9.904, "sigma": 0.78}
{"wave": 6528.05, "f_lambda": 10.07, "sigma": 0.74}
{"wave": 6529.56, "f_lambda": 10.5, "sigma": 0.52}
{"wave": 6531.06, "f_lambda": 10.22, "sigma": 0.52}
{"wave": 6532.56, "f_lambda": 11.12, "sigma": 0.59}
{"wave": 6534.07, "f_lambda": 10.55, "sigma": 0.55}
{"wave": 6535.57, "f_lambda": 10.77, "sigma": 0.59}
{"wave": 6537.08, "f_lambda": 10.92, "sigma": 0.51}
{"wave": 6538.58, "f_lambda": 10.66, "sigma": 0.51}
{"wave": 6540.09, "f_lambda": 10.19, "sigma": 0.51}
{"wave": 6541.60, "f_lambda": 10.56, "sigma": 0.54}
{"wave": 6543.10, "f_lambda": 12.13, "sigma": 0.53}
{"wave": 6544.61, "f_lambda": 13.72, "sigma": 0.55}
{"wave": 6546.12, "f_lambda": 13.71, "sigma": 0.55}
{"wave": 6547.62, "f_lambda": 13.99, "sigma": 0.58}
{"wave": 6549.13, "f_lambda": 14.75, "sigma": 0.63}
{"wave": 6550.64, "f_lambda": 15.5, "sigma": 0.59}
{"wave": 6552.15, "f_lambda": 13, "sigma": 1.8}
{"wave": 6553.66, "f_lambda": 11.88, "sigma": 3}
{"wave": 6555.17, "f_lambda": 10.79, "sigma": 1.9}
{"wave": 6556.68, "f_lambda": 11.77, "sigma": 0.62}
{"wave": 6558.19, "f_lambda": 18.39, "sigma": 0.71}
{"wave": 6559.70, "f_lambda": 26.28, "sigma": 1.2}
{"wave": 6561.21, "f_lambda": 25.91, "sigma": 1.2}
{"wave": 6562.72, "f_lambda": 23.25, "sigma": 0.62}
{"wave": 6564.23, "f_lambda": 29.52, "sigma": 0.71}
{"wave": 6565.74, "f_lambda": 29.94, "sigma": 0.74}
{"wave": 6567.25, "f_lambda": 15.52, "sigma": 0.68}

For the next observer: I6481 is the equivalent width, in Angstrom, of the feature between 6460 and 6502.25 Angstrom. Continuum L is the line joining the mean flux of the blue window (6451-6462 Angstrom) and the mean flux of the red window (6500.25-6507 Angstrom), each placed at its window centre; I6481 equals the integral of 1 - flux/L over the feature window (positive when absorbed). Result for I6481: 1.73 Angstrom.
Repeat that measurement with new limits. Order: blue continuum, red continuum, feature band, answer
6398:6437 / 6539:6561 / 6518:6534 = 3.9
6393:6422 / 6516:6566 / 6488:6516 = 5.2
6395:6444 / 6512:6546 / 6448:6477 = 0.5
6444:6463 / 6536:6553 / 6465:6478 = 0.5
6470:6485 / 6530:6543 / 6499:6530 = 0.1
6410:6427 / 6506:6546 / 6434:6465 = 0.2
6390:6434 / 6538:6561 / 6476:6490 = 2.3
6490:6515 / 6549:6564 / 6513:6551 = 8.3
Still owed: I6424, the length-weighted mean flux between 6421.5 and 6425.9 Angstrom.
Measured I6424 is 10.3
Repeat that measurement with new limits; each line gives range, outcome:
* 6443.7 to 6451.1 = 9.92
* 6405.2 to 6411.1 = 10.1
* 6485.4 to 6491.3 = 10.2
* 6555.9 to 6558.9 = 15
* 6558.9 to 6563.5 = 25.1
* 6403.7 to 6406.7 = 9.69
